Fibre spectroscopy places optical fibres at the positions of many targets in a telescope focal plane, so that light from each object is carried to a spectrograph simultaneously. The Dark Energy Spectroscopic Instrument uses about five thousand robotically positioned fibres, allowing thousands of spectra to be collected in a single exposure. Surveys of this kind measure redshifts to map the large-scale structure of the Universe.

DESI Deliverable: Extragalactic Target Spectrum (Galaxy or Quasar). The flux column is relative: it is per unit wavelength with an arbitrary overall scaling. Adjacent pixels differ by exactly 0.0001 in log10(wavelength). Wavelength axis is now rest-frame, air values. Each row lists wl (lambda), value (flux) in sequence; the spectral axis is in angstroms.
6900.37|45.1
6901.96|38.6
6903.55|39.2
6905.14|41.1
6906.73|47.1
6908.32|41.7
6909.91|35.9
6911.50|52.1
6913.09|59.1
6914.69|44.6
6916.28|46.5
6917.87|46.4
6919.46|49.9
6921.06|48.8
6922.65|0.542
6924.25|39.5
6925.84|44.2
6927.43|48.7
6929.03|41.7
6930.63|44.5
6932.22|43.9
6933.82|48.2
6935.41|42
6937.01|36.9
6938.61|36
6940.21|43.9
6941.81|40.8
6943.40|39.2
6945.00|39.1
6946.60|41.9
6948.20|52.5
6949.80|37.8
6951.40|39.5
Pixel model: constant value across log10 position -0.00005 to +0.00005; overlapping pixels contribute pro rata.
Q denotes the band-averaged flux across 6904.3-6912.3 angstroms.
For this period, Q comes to 43.6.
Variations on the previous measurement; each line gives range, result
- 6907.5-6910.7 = 38.9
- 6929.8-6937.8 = 43.1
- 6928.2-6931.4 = 43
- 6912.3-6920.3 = 49.3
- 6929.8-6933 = 44.2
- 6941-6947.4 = 40.3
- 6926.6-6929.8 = 45.2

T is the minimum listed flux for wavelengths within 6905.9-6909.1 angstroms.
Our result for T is 41.7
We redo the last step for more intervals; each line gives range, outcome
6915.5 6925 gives 0.542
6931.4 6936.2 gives 42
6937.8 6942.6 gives 36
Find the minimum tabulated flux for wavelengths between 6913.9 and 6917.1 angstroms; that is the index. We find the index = 44.6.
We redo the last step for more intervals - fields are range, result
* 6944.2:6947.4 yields 39.1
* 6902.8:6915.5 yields 35.9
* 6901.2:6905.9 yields 38.6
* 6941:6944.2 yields 39.2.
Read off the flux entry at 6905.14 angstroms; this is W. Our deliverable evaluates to 41.1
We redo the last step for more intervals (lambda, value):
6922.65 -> 0.542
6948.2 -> 52.5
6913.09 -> 59.1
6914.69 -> 44.6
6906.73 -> 47.1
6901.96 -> 38.6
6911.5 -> 52.1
